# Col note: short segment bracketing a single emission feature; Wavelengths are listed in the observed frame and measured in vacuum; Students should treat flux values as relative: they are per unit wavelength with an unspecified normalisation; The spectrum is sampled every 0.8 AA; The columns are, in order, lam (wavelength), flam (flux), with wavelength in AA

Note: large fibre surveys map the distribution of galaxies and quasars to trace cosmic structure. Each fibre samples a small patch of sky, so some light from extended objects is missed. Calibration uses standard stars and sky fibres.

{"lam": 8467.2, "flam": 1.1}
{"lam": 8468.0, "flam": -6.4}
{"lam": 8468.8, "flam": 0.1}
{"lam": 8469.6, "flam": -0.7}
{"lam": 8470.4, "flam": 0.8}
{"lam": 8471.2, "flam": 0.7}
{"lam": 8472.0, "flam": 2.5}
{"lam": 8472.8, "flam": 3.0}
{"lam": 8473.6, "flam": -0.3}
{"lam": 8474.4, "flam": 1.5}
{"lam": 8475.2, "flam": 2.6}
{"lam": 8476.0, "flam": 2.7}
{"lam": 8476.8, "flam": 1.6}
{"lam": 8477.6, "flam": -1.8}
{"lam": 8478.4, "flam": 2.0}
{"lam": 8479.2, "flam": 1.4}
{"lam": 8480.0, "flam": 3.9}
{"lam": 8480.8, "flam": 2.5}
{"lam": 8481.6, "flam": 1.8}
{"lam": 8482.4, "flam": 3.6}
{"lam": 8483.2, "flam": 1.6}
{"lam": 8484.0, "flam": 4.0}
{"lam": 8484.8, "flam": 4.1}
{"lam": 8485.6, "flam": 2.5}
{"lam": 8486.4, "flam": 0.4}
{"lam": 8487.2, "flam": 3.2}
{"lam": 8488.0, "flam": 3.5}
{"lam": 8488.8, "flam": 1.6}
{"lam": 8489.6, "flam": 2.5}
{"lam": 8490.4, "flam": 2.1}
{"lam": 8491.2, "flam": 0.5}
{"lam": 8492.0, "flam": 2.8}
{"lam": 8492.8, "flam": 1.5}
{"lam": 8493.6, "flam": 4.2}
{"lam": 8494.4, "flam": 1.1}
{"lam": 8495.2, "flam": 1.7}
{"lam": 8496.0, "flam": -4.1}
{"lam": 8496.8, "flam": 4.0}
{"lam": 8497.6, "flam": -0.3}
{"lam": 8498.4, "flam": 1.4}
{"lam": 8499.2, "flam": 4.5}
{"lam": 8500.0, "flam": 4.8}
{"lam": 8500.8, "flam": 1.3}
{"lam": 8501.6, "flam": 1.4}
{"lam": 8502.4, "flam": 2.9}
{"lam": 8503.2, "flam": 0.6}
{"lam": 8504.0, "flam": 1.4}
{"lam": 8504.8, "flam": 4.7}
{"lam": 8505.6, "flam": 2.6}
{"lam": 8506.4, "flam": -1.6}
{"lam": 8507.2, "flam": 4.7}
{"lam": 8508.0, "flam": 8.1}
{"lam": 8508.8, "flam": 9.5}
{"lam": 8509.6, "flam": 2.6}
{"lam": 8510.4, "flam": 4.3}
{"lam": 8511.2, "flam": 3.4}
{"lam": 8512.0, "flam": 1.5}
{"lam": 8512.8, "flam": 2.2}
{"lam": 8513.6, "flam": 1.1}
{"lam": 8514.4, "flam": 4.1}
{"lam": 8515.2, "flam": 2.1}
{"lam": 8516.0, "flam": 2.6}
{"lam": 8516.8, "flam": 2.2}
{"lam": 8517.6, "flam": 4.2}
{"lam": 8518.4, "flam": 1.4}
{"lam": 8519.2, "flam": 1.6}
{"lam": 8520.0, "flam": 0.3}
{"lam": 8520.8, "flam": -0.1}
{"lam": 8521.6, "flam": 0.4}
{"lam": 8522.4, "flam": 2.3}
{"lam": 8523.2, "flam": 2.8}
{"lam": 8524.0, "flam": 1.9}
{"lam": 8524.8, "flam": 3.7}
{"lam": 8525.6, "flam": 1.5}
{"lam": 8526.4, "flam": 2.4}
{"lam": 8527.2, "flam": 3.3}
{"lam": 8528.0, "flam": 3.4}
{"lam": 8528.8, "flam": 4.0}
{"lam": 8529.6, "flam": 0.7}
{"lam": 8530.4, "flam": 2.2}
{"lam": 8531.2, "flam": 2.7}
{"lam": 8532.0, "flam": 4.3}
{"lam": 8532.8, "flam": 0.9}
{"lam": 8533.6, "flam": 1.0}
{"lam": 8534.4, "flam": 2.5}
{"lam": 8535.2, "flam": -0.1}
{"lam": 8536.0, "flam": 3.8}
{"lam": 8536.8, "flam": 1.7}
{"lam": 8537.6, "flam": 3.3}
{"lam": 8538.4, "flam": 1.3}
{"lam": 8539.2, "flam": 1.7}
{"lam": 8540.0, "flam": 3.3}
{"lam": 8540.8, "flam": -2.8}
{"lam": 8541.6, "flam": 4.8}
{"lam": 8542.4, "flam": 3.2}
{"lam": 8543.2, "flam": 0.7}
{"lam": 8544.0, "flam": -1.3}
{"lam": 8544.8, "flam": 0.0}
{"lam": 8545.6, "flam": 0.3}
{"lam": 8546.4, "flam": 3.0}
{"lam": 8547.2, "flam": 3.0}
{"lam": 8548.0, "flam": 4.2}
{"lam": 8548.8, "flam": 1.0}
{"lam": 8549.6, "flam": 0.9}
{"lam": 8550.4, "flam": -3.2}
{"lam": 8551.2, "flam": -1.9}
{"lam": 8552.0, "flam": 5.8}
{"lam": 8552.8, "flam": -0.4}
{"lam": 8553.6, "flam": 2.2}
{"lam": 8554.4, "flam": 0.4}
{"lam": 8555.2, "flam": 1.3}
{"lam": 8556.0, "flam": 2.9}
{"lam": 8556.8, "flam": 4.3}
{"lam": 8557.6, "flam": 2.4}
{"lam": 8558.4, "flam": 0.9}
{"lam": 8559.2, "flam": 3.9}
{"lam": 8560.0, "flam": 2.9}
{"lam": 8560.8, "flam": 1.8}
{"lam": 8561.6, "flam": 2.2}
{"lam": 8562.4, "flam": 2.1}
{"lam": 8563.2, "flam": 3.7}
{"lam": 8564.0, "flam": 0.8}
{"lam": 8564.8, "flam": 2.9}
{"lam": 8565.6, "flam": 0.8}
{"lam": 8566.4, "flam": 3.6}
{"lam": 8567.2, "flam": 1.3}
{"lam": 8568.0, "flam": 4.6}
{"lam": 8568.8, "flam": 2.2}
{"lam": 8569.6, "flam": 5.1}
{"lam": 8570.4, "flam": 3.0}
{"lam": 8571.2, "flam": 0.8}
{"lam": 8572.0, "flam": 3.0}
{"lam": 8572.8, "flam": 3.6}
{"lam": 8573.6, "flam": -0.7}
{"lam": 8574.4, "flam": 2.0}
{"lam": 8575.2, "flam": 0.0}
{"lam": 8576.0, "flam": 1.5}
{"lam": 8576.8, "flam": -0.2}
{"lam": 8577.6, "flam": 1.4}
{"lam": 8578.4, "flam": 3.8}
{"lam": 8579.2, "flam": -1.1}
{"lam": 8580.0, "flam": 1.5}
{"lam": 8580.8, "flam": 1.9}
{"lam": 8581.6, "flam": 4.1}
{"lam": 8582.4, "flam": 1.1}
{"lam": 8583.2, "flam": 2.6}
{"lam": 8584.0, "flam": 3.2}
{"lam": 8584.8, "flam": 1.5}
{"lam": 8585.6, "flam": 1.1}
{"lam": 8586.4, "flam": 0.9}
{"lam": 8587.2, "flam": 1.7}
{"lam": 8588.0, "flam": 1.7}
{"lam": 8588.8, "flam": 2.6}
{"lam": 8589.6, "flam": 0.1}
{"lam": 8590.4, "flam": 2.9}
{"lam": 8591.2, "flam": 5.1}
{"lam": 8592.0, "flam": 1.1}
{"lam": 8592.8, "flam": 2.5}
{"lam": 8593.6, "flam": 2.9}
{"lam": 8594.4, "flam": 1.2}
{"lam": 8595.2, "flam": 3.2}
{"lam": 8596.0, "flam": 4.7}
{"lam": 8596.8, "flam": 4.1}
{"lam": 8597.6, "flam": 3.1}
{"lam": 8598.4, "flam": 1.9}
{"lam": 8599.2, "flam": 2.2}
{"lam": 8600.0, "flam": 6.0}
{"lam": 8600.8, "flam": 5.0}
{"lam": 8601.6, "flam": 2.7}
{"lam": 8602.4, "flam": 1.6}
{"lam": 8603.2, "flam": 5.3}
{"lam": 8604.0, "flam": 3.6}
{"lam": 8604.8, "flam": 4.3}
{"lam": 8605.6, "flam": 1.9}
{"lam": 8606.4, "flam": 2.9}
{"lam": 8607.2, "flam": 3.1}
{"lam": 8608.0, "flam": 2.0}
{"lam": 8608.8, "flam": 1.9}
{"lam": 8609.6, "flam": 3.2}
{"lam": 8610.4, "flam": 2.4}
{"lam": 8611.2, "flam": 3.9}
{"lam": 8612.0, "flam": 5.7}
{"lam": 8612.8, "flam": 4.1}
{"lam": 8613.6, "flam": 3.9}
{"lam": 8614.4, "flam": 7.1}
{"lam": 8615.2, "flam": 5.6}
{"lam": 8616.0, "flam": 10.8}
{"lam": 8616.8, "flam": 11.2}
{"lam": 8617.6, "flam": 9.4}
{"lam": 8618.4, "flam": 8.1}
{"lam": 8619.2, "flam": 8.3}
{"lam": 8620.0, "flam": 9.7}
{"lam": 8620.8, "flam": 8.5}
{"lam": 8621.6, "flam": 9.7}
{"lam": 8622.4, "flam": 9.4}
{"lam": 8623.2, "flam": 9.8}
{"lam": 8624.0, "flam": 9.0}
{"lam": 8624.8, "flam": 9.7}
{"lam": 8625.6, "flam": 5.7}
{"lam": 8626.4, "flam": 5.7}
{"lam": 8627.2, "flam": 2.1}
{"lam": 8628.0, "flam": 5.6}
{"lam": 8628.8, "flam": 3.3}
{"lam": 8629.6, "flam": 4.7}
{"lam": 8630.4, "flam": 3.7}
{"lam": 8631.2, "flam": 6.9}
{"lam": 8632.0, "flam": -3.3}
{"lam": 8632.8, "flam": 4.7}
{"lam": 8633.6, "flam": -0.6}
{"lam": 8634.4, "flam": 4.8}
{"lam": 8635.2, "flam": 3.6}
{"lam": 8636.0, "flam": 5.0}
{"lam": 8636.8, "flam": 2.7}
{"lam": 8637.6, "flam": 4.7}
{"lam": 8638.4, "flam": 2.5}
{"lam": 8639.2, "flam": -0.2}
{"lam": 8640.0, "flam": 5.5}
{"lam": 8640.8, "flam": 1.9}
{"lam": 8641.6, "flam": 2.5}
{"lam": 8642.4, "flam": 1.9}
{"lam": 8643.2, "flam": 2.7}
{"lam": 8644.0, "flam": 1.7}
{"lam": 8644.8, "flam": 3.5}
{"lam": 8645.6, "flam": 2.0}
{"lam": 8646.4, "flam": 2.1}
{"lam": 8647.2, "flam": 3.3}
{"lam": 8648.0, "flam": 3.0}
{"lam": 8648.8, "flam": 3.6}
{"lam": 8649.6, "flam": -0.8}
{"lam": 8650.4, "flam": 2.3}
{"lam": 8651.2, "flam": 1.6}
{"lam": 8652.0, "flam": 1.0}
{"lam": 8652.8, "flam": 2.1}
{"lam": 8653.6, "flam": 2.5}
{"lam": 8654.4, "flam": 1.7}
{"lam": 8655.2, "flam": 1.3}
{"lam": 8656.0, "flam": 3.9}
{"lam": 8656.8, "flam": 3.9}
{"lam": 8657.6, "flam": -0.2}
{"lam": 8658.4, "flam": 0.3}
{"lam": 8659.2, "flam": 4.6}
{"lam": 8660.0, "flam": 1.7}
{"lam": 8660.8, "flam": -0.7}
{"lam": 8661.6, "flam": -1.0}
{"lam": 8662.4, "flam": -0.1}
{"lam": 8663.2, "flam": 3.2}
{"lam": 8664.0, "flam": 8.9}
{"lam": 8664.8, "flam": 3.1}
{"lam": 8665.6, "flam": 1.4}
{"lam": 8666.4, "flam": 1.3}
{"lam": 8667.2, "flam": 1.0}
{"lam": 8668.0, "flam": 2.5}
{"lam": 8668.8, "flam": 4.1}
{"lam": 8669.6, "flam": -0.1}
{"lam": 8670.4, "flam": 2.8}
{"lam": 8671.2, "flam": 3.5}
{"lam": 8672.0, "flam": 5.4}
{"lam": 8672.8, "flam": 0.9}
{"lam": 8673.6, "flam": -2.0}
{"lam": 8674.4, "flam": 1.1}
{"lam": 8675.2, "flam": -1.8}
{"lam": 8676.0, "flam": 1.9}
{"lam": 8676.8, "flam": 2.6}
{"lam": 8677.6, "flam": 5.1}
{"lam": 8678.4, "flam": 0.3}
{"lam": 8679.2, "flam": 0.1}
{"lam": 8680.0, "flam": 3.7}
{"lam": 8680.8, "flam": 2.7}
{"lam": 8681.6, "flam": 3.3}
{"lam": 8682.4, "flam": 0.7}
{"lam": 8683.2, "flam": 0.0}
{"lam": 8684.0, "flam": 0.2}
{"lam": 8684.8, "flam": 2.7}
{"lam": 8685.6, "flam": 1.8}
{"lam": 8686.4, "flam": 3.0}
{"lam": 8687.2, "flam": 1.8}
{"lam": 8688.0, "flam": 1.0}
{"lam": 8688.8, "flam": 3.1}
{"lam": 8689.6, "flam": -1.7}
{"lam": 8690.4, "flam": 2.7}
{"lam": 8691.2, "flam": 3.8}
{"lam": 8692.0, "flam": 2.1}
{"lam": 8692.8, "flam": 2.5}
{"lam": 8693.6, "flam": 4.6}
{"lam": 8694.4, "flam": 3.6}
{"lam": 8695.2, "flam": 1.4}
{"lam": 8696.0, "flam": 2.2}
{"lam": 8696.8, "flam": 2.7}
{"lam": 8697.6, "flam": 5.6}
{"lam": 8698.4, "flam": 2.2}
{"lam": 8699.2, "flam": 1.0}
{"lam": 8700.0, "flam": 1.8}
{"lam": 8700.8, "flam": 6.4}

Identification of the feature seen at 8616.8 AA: [O II] 3727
